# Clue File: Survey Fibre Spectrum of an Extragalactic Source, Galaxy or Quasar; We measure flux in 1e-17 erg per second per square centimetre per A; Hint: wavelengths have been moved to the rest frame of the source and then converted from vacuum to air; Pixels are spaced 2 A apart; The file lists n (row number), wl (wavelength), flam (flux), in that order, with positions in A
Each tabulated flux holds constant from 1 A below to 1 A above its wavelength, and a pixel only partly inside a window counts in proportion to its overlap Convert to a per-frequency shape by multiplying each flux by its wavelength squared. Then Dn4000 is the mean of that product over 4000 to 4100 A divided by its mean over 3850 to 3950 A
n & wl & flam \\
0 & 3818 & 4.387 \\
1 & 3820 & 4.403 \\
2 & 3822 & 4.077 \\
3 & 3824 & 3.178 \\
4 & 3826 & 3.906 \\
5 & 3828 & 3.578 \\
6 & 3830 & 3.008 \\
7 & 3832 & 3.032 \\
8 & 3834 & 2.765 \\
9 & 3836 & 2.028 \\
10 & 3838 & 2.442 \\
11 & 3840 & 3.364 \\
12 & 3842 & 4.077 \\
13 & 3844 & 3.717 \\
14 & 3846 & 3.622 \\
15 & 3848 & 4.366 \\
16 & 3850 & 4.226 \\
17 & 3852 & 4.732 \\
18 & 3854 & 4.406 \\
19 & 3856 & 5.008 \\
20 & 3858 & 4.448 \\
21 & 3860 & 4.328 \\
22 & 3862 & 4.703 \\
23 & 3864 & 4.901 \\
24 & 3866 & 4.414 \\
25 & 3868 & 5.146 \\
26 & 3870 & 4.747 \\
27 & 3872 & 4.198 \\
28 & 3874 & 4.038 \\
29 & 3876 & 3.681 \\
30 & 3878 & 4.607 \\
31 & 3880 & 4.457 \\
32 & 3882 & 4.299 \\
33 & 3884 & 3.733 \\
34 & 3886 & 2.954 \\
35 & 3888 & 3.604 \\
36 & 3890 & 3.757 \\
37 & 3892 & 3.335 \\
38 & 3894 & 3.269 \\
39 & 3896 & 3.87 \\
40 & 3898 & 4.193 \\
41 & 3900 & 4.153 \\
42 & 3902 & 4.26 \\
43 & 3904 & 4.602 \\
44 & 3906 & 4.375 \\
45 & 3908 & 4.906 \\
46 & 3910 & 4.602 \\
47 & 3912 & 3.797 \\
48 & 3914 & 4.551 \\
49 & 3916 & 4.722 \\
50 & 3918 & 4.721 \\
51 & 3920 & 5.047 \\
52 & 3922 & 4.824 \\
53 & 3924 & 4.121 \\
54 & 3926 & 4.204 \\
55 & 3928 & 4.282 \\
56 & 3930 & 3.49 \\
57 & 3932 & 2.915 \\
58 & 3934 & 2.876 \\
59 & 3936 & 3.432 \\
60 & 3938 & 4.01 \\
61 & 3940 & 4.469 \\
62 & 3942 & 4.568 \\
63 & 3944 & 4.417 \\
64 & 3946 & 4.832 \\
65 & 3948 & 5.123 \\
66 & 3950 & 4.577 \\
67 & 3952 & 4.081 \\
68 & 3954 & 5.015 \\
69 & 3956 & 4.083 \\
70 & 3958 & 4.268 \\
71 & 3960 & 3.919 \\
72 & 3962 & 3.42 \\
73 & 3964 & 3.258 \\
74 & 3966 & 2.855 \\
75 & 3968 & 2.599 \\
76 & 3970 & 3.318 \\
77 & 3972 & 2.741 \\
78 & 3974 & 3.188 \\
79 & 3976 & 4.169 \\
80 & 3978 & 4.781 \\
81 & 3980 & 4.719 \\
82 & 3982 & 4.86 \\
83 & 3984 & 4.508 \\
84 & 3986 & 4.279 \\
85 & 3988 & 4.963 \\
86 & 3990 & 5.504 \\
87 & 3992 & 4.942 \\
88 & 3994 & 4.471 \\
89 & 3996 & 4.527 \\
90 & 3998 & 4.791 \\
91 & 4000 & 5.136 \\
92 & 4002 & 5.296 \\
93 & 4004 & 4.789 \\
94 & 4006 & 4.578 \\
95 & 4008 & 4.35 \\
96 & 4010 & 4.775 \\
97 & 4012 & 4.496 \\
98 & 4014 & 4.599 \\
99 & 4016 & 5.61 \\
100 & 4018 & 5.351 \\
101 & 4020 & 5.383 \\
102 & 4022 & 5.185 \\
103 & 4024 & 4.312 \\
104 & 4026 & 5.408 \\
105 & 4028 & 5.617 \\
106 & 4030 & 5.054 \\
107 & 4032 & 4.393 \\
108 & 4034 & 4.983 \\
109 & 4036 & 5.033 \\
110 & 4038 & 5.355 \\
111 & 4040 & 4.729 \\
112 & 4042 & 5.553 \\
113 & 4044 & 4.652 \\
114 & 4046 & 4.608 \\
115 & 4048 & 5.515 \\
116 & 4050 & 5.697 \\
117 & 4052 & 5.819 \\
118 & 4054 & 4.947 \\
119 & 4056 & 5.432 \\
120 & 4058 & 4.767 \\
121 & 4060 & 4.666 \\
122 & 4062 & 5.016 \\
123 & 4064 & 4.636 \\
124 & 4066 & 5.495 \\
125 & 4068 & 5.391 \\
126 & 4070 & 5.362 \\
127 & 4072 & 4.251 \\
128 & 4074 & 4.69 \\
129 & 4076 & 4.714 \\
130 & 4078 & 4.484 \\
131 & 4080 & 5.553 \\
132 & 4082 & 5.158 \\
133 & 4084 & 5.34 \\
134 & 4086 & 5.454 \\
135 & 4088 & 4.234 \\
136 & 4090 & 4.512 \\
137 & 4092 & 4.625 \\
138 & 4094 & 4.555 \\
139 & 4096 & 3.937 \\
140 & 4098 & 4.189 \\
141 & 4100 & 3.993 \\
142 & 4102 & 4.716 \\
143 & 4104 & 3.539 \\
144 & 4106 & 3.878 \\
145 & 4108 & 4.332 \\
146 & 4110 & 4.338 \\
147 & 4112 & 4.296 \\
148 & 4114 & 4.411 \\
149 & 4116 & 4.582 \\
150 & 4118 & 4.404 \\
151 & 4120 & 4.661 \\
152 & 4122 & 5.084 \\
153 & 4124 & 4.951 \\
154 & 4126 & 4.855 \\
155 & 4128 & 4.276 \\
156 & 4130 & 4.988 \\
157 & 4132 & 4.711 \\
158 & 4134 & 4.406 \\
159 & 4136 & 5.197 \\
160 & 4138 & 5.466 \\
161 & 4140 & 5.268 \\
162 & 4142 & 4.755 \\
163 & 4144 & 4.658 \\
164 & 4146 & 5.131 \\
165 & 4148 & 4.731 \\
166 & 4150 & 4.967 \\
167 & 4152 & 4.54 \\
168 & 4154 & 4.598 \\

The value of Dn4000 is 1.3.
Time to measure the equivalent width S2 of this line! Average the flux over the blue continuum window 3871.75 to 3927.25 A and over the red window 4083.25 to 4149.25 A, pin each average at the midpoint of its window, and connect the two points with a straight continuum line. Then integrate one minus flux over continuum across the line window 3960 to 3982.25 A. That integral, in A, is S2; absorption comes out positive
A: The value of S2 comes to 3.7 A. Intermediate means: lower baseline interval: 4.17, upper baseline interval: 4.62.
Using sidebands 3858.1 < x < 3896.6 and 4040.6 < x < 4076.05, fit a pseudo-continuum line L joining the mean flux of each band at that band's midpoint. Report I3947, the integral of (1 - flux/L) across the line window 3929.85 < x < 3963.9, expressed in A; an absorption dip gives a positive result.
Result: 3.1 A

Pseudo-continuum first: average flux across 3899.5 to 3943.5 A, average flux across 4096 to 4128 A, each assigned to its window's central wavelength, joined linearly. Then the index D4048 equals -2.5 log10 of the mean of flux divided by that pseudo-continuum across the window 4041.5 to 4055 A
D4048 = -0.21 mag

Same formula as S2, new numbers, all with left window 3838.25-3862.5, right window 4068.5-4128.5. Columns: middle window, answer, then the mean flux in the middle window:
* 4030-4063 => -4.2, 5.07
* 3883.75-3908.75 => 2.0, 3.92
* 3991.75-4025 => -3.1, 4.86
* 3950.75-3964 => 0.9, 4.07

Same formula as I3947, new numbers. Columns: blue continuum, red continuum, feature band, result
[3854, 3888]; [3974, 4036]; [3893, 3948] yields 3.6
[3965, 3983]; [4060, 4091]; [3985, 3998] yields -2.9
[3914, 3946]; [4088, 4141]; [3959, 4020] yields -1.1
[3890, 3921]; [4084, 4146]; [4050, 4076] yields -3.1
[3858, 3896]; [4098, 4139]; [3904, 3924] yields -1.9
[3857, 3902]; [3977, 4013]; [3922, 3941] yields 2.6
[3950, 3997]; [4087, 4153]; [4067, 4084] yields -2.0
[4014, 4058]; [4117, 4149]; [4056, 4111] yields 3.6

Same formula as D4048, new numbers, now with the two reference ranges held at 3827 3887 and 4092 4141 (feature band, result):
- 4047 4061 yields -0.193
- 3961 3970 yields 0.344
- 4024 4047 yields -0.148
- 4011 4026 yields -0.161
